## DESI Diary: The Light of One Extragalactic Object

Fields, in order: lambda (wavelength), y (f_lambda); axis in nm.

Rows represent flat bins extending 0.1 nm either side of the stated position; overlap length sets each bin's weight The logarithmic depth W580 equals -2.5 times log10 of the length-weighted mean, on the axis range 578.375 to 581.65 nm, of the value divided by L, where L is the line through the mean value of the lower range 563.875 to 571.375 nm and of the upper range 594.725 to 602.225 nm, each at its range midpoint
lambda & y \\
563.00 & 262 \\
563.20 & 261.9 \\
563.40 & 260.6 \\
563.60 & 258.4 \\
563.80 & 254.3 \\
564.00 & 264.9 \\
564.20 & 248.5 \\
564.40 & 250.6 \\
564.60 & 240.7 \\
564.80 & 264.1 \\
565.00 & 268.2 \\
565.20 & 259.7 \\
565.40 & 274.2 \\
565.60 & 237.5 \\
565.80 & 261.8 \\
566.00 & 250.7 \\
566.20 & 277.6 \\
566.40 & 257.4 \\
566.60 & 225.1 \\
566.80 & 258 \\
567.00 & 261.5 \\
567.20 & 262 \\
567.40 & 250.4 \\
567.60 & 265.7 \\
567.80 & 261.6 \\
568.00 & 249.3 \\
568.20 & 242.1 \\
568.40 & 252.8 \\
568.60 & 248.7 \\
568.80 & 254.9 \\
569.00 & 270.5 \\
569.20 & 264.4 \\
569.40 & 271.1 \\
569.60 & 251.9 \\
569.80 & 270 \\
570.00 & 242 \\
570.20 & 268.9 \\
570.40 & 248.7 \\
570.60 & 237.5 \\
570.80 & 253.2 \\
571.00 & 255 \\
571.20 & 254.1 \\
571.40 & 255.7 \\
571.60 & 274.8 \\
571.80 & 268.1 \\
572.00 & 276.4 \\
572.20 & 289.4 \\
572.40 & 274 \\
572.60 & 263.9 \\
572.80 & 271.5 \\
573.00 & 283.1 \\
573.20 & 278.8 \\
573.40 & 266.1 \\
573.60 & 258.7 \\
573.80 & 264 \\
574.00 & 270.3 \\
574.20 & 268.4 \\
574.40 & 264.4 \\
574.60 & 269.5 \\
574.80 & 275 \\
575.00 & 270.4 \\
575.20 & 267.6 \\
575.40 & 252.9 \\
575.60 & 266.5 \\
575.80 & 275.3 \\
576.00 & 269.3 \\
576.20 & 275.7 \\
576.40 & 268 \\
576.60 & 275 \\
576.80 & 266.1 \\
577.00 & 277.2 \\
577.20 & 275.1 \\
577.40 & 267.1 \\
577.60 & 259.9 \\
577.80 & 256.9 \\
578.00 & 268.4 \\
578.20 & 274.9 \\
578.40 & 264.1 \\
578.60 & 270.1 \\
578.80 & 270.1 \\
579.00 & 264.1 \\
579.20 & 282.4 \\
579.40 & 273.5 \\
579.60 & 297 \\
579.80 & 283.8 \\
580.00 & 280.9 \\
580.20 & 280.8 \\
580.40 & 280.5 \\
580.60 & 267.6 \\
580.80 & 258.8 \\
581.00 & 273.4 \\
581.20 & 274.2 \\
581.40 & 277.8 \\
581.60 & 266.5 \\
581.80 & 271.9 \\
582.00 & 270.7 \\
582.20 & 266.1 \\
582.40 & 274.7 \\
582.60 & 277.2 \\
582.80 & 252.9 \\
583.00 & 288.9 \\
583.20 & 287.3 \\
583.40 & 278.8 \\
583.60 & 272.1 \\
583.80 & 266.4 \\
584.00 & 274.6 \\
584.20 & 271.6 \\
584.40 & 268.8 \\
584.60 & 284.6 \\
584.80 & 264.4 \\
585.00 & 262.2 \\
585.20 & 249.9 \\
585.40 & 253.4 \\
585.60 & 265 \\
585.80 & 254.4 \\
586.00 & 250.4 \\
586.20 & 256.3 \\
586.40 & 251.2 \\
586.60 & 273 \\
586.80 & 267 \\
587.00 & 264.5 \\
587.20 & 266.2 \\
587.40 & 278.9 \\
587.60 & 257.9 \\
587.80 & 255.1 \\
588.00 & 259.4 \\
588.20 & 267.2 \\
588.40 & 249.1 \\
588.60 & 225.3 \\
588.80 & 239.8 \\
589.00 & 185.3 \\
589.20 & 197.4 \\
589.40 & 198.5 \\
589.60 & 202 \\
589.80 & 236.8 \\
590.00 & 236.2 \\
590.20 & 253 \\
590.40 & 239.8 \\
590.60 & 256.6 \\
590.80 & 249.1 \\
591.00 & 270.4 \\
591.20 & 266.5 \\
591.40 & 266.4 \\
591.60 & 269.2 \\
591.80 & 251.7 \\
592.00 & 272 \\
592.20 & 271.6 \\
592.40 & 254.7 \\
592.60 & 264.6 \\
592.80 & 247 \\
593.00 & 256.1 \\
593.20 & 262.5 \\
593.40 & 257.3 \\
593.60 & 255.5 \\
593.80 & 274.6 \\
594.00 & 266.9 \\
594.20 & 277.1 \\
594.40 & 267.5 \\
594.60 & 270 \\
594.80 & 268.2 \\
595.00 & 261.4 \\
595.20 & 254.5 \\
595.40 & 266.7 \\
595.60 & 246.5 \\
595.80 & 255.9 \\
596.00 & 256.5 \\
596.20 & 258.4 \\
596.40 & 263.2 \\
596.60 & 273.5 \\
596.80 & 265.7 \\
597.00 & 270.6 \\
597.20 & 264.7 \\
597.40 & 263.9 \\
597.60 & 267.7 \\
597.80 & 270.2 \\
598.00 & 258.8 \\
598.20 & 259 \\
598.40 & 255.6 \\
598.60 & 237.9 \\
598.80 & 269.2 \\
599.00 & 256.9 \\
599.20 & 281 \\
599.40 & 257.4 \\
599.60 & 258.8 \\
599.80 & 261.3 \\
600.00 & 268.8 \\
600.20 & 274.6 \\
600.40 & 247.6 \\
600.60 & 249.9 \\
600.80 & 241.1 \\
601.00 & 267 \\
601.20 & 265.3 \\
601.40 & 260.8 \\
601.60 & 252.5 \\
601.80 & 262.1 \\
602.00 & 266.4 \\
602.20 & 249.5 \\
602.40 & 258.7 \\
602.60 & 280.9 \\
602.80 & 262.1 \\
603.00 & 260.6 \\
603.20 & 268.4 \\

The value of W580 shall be -0.07 mag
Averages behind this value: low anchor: 256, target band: 275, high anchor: 261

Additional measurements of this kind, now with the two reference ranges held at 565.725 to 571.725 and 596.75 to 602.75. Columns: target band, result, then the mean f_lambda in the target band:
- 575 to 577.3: -0.05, 270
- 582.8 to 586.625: -0.03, 267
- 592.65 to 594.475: -0.01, 263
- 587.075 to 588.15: -0.02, 264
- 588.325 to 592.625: 0.07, 243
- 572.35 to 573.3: -0.07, 274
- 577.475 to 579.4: -0.04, 268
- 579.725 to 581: -0.07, 275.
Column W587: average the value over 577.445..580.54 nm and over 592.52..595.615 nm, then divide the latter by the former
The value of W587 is 1.0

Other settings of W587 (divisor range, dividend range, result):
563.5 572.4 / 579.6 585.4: 1.06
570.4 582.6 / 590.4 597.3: 0.97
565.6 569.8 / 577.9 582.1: 1.07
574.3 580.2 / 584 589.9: 0.92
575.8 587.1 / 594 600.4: 0.97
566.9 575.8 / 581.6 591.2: 0.98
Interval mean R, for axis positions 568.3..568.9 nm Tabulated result 252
